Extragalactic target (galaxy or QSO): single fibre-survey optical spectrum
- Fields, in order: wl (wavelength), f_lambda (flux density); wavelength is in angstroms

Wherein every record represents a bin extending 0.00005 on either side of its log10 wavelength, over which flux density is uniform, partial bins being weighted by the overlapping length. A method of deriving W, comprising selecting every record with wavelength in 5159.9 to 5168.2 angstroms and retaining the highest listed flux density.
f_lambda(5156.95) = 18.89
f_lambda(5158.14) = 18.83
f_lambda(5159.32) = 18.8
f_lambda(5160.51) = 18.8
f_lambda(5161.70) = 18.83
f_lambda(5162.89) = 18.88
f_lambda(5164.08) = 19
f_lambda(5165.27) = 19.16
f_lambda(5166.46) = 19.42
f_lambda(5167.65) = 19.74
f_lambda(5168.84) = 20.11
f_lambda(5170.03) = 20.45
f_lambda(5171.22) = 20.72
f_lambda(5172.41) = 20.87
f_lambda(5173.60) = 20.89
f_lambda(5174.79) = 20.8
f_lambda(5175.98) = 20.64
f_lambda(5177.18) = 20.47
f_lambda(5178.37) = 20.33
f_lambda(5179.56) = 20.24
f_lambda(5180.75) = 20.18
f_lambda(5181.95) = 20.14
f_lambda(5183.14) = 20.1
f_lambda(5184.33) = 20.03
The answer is 19.74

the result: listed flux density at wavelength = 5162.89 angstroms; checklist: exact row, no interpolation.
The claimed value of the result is 18.88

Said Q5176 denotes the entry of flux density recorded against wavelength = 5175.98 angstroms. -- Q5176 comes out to 20.64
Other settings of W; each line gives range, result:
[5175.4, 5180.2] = 20.64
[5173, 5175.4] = 20.89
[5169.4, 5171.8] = 20.72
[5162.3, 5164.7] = 19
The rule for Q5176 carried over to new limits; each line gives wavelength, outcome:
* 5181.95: 20.14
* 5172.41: 20.87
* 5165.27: 19.16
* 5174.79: 20.8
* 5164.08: 19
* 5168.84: 20.11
